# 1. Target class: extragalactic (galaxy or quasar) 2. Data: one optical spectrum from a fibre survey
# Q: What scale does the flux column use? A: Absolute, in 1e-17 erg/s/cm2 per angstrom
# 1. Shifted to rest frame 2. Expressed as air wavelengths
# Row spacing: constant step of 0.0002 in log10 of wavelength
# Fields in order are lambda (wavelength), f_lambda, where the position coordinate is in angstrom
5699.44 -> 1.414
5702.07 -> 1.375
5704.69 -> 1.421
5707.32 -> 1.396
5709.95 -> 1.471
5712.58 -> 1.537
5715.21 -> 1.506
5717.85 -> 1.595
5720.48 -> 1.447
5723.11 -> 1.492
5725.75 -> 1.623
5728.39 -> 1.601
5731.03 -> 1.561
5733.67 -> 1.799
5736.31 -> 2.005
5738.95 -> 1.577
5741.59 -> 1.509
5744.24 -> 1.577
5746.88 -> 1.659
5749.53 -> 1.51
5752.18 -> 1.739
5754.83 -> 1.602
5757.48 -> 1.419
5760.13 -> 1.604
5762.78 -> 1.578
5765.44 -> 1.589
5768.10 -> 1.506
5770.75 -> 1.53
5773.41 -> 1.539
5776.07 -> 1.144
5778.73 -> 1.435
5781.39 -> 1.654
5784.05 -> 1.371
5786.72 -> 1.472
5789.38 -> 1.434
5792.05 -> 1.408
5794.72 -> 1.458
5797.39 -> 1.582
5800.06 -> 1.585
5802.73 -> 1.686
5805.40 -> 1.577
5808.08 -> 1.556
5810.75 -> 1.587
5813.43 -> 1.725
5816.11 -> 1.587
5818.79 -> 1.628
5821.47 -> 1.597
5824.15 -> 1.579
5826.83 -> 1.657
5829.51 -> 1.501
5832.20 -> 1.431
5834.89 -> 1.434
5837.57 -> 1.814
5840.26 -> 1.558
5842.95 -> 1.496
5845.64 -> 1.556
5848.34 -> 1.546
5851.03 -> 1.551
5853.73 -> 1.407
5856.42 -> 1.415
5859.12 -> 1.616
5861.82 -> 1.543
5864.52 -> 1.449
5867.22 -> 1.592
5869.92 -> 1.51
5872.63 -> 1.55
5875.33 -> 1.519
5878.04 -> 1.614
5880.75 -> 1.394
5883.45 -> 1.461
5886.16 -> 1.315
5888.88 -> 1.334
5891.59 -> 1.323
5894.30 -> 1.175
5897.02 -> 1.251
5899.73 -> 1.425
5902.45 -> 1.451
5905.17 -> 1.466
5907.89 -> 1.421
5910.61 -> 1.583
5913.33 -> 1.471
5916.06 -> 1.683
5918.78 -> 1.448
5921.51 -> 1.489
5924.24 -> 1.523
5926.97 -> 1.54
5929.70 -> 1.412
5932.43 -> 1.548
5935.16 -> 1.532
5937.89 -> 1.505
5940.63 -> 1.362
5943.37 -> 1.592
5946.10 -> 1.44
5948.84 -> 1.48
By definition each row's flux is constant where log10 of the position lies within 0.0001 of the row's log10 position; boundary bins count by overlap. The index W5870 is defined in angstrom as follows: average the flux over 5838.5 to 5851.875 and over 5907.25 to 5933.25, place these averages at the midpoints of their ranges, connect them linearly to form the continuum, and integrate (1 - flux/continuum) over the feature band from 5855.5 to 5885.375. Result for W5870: 0.5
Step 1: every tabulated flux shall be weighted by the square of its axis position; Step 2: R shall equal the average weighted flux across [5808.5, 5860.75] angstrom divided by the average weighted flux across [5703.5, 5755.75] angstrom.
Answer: 1.0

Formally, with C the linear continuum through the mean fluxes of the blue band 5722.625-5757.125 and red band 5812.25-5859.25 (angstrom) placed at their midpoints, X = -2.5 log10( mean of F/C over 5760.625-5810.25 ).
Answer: 0.06 mag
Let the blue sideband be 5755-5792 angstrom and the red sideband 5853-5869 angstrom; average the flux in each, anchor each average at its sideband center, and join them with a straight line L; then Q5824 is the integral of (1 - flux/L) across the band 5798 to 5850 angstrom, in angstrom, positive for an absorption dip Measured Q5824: -2.99 angstrom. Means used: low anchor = 1.48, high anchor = 1.51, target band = 1.58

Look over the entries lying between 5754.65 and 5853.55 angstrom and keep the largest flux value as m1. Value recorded 1.814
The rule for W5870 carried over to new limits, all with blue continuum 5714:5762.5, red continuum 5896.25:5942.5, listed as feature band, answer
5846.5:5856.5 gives 0.23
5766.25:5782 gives 1.14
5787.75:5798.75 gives 0.66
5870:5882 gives -0.07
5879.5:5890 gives 0.89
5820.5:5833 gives -0.12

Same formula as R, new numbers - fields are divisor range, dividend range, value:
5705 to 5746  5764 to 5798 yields 0.95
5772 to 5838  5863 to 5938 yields 0.99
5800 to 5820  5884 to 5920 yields 0.90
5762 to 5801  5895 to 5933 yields 1.04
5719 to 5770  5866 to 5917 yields 0.95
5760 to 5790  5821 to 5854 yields 1.07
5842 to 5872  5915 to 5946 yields 1.02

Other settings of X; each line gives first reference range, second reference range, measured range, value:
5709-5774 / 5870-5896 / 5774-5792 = 0.08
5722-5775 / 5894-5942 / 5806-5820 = -0.04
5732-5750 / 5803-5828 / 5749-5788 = 0.09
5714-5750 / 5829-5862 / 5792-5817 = -0.02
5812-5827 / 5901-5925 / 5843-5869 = 0.04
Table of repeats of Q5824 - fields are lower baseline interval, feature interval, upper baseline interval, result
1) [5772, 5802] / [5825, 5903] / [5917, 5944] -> 0.1 angstrom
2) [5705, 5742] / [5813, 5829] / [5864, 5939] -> -1.1 angstrom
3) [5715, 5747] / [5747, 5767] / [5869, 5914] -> 0.0 angstrom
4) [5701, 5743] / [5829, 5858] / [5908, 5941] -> 0.2 angstrom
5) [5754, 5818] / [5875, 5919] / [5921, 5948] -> 2.1 angstrom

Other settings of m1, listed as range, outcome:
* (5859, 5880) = 1.616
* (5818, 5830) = 1.657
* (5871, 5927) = 1.683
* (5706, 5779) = 2.005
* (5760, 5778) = 1.604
